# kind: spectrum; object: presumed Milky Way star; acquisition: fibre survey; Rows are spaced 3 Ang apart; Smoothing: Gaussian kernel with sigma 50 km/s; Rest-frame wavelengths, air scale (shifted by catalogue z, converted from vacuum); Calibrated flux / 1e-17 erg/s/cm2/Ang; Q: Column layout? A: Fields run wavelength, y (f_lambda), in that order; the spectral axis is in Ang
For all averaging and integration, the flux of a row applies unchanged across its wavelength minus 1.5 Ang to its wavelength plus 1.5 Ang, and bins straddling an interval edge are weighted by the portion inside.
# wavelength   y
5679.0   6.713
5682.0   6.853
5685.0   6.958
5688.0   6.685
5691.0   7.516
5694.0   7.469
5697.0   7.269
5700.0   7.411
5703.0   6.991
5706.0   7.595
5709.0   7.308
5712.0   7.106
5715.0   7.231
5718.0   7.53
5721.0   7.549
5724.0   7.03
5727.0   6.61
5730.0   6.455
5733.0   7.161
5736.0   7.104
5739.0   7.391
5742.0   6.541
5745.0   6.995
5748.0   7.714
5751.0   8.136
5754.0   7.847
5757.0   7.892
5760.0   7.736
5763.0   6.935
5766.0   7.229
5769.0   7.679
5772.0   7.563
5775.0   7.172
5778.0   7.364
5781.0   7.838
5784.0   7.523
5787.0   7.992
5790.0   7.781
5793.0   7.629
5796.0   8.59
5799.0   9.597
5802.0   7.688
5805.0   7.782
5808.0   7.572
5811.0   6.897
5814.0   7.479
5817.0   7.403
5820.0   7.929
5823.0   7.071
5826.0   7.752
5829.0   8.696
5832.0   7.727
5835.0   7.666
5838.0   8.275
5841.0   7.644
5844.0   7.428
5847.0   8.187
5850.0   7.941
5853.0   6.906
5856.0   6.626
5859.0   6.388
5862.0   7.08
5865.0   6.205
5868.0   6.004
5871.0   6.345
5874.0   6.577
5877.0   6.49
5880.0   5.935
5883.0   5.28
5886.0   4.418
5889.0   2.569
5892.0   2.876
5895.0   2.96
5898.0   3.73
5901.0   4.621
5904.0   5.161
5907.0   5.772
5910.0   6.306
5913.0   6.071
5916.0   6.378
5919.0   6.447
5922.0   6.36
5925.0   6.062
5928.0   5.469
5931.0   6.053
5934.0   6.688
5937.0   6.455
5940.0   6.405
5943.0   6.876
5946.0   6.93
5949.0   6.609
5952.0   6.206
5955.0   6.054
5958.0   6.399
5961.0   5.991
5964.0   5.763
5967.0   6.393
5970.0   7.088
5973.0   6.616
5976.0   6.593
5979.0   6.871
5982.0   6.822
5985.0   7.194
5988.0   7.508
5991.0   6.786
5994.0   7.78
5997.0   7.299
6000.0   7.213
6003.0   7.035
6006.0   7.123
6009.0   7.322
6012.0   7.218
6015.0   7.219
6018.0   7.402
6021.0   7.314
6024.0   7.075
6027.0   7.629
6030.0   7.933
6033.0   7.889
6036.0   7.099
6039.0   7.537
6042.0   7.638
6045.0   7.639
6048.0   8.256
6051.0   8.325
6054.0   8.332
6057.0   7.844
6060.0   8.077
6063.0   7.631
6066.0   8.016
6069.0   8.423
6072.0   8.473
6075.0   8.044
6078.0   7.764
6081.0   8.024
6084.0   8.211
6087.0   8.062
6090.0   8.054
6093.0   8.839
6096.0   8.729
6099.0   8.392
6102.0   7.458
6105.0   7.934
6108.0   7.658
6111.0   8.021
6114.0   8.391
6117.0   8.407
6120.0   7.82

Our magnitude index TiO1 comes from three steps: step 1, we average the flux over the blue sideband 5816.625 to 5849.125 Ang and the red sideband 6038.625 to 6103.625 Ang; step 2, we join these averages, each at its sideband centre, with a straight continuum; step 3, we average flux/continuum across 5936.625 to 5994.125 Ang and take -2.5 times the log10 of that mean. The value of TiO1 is 0.20 mag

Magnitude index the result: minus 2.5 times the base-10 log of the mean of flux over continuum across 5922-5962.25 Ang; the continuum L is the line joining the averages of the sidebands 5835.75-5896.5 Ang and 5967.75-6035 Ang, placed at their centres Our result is 0.07 mag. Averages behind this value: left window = 6.13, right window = 7.21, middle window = 6.33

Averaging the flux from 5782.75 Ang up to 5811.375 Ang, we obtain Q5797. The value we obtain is 7.95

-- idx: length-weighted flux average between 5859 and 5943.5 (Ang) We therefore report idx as 5.63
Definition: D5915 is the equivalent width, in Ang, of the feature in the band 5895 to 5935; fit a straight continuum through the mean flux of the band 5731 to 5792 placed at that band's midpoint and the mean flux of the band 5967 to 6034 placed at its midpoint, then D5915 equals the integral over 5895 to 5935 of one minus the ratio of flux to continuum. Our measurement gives 8.96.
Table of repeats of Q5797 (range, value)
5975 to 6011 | 7.14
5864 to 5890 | 5.58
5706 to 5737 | 7.13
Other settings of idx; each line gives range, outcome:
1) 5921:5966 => 6.29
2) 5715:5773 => 7.32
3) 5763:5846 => 7.73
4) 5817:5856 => 7.71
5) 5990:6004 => 7.24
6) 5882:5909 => 4.17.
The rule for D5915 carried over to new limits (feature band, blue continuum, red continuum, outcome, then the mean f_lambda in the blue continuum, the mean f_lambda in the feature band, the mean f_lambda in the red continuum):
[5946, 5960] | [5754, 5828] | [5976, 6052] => 2.1 Ang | 7.68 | 6.37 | 7.38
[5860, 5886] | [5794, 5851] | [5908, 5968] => 3.8 Ang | 7.86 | 6.14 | 6.29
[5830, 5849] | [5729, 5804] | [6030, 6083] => -0.4 Ang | 7.59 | 7.85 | 7.94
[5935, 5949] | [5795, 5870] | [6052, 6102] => 2.1 Ang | 7.53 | 6.66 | 8.16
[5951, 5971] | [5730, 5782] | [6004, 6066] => 3.5 Ang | 7.4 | 6.25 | 7.63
